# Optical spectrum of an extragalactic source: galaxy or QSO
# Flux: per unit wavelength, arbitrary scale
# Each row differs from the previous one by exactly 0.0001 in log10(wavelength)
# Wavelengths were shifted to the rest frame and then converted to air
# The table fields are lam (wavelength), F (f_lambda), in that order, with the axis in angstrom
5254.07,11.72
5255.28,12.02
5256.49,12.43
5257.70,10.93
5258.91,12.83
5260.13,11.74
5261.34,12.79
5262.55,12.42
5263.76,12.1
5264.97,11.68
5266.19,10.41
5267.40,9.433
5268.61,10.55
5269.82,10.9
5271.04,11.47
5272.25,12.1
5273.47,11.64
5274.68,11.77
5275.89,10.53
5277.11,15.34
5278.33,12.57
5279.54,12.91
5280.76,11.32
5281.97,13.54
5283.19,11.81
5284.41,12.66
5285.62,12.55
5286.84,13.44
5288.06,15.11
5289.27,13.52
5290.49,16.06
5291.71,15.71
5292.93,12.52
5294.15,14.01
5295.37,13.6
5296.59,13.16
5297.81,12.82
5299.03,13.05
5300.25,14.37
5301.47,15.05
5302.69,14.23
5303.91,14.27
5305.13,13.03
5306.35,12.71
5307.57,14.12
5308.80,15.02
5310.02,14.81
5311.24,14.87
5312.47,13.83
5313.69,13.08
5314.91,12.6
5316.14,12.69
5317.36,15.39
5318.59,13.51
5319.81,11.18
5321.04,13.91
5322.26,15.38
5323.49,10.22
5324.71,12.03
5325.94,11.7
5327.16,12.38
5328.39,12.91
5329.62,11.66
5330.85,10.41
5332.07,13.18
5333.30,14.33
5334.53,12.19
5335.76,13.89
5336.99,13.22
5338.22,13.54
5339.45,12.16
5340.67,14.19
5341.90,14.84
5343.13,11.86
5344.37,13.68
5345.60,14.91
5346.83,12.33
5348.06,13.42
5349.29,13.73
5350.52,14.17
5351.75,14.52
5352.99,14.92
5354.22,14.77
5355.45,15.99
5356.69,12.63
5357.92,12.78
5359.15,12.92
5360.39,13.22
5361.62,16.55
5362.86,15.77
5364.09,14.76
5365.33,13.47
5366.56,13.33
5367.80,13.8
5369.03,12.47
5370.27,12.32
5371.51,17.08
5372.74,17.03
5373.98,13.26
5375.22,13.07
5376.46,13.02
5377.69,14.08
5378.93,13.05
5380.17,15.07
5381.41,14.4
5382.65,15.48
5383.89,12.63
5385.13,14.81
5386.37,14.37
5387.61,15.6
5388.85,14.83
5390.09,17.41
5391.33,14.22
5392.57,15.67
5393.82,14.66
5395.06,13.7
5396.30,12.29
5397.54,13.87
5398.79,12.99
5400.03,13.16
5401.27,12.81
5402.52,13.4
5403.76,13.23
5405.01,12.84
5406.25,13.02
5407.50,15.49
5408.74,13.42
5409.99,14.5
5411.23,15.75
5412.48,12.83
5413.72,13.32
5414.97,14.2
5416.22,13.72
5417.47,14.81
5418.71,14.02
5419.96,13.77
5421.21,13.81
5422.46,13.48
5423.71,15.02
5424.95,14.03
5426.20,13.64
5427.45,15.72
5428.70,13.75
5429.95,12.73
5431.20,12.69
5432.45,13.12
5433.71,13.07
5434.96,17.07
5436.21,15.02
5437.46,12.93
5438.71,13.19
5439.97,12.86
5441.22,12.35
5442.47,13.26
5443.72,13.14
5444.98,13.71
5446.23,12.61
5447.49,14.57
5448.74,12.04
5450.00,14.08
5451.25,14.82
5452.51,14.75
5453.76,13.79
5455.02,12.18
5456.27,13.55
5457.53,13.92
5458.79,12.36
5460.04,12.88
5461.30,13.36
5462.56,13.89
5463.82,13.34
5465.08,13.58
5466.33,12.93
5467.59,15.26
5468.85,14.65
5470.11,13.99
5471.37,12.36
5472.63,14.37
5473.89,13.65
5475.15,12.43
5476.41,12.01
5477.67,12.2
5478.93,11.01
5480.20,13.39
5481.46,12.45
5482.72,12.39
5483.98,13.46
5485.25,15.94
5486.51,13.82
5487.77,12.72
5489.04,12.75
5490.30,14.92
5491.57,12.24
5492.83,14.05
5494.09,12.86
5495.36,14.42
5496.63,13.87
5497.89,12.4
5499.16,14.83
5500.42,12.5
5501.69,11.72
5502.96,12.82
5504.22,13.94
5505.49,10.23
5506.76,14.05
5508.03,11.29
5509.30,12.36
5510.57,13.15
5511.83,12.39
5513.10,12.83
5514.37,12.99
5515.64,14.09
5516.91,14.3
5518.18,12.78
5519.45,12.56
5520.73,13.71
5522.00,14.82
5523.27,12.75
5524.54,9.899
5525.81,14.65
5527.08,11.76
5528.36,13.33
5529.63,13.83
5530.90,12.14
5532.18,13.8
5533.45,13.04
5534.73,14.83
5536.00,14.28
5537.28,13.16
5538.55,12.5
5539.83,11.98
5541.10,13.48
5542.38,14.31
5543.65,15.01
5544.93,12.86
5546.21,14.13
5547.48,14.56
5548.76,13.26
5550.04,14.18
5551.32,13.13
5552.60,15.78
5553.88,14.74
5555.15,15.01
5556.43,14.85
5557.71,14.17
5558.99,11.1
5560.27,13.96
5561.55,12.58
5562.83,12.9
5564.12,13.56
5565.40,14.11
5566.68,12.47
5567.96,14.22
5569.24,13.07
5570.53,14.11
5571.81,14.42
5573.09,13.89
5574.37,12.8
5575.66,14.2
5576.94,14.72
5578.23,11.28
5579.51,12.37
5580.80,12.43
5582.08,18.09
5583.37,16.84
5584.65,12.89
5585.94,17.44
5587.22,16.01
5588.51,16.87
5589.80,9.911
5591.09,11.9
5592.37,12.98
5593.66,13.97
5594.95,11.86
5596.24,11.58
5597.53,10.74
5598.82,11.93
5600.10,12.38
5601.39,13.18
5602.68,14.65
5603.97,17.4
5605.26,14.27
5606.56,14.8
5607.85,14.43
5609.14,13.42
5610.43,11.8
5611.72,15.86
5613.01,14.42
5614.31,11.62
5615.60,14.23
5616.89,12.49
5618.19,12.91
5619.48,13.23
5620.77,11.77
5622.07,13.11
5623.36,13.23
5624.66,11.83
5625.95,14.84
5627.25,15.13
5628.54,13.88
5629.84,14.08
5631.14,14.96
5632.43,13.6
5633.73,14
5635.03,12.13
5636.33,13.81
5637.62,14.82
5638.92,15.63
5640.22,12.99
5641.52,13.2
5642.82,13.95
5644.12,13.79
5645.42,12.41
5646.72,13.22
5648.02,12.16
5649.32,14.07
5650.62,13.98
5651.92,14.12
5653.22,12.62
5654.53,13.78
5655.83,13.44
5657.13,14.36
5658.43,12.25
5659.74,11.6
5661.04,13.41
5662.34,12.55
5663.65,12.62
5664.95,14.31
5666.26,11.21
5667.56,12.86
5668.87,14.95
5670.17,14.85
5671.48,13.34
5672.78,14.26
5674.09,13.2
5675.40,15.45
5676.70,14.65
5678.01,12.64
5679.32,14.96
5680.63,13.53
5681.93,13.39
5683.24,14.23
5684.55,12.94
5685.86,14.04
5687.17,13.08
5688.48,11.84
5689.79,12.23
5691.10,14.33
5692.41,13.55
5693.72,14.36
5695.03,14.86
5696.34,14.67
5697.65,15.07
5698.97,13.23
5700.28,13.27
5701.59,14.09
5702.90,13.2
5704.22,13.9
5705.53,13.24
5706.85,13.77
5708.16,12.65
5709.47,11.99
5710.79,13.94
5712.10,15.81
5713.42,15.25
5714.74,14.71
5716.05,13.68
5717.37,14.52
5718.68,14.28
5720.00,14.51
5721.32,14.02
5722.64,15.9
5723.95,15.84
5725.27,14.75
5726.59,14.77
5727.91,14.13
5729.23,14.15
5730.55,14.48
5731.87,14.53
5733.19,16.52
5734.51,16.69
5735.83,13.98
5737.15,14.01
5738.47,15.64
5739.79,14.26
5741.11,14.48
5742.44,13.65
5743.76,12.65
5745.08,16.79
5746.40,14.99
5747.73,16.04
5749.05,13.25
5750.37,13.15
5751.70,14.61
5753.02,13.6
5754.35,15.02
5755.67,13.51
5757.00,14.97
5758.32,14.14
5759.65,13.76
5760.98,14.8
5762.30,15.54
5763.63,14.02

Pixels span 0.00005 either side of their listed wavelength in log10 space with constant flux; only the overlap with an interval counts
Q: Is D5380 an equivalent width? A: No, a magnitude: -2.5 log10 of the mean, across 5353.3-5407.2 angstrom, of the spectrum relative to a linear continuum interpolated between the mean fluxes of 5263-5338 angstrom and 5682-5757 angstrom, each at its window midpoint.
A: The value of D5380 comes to -0.07 mag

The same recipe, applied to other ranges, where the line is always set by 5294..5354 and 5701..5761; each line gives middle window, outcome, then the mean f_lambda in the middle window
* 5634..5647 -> 0.04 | 13.6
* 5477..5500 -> 0.04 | 13.3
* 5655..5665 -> 0.10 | 13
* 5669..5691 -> 0.04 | 13.7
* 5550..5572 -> 0.02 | 13.8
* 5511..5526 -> 0.06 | 13.1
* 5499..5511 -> 0.10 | 12.6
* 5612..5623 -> 0.08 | 13.1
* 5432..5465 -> 0.01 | 13.5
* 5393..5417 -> 0.00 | 13.7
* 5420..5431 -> -0.02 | 14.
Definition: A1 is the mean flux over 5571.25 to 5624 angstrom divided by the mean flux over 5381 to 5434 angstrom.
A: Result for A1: 0.97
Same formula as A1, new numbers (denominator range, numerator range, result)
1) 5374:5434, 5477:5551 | 0.95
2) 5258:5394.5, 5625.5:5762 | 1.04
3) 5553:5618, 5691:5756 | 1.05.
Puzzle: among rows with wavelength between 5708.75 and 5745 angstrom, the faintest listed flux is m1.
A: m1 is 11.99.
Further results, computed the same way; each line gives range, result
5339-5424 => 11.86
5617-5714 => 11.21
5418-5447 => 12.35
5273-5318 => 10.53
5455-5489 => 11.01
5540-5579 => 11.1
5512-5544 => 9.899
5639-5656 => 12.16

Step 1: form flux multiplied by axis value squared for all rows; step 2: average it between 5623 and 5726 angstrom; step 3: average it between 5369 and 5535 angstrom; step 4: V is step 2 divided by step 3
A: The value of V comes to 1.10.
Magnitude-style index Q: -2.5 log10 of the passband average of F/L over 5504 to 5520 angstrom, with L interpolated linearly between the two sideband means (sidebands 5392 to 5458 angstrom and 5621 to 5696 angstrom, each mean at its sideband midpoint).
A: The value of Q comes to 0.07 mag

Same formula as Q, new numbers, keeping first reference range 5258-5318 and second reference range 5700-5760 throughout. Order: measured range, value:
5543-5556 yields -0.04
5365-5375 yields -0.06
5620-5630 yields 0.05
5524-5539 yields 0.05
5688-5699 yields 0.03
